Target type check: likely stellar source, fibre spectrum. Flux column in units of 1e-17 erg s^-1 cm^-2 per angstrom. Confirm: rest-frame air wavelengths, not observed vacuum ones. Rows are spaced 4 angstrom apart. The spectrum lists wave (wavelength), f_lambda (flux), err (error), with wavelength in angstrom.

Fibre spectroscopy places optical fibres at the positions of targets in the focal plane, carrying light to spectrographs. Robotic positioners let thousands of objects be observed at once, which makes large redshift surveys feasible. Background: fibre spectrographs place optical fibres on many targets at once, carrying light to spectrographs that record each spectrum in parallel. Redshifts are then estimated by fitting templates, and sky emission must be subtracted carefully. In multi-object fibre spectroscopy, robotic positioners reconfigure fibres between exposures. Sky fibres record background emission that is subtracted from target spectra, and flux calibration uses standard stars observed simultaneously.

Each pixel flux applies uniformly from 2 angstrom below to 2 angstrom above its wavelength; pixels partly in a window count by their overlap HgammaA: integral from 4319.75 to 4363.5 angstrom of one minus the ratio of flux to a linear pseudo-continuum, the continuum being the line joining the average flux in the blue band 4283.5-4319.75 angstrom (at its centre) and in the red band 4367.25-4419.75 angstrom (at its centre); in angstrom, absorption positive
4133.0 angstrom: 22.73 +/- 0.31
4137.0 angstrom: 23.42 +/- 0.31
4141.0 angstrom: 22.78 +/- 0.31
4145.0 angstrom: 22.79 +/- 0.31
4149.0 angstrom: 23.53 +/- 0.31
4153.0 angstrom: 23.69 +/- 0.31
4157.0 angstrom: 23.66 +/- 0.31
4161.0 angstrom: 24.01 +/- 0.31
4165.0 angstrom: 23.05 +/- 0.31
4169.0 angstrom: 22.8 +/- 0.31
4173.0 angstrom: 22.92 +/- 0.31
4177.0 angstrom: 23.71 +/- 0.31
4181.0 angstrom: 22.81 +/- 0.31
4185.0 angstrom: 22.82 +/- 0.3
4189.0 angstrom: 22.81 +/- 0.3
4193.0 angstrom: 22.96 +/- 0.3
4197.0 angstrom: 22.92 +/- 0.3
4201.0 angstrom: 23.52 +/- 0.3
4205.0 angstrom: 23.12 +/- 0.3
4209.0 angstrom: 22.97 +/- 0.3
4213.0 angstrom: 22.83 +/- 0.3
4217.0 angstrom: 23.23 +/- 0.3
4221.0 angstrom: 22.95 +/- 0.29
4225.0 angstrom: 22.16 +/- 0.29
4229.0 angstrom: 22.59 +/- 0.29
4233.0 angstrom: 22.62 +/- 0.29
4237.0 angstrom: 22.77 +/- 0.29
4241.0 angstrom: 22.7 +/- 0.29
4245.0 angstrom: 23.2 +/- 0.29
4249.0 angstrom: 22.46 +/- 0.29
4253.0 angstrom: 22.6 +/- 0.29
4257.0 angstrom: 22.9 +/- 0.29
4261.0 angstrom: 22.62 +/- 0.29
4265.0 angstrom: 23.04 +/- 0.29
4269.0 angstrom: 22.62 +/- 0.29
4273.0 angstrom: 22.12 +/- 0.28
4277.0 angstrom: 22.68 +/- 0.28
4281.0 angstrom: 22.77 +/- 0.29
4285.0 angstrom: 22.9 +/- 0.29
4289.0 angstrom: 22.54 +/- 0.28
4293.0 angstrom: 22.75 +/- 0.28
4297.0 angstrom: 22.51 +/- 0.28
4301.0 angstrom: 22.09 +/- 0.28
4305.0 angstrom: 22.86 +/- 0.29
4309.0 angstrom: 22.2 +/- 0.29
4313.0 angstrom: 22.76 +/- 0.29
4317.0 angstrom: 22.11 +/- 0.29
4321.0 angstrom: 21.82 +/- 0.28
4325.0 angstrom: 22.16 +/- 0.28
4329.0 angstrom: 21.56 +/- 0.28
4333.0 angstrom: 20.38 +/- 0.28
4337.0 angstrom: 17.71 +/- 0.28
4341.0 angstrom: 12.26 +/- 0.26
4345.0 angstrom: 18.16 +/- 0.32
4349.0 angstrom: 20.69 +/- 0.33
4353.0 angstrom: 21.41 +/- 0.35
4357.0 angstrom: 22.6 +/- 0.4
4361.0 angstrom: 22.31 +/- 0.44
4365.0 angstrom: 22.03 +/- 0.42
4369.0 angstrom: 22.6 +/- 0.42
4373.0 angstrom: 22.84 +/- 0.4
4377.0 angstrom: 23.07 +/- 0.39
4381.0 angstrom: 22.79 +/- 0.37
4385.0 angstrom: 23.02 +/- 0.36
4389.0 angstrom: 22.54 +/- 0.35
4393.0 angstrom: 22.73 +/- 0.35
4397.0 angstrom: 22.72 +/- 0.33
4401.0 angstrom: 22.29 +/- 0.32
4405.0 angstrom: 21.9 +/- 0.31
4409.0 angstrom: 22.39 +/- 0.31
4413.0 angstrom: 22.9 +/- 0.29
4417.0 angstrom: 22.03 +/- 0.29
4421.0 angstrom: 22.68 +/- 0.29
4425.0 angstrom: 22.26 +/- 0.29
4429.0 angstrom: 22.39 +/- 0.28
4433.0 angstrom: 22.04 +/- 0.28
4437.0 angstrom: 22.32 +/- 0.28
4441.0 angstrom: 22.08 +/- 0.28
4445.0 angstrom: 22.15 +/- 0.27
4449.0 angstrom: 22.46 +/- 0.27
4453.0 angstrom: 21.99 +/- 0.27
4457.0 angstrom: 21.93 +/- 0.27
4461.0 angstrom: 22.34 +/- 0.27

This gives 4.8 angstrom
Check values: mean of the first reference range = 22.5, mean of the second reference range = 22.6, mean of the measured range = 20.1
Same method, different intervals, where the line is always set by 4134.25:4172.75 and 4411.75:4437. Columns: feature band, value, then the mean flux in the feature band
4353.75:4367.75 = 0.2 angstrom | 22.2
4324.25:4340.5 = 2.2 angstrom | 19.6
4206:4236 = 0.4 angstrom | 22.8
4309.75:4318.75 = 0.1 angstrom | 22.4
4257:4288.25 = 0.3 angstrom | 22.7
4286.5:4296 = 0.1 angstrom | 22.6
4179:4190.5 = 0.2 angstrom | 22.8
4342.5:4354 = 1.5 angstrom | 19.6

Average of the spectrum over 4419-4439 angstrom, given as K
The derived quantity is 22.3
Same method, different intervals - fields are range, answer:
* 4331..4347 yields 17.1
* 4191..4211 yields 23.1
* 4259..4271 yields 22.8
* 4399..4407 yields 22.1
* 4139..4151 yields 23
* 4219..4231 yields 22.6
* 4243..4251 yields 22.8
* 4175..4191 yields 23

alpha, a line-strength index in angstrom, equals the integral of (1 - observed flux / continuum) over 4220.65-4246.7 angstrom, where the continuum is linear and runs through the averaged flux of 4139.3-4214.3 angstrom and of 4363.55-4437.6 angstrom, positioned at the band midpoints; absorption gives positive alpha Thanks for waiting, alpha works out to 0.3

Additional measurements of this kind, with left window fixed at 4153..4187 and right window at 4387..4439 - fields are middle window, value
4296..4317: 0.3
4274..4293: 0.1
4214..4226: 0.1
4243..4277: 0.4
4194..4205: 0.0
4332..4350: 4.1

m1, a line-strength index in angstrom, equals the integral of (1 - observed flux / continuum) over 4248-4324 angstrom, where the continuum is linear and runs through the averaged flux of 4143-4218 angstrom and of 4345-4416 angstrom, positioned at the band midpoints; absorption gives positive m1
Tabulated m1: 0.5 angstrom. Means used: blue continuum 23.2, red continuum 22.3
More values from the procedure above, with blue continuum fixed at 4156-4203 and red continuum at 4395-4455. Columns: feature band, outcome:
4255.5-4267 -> 0.0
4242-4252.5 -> 0.1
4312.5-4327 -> 0.3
